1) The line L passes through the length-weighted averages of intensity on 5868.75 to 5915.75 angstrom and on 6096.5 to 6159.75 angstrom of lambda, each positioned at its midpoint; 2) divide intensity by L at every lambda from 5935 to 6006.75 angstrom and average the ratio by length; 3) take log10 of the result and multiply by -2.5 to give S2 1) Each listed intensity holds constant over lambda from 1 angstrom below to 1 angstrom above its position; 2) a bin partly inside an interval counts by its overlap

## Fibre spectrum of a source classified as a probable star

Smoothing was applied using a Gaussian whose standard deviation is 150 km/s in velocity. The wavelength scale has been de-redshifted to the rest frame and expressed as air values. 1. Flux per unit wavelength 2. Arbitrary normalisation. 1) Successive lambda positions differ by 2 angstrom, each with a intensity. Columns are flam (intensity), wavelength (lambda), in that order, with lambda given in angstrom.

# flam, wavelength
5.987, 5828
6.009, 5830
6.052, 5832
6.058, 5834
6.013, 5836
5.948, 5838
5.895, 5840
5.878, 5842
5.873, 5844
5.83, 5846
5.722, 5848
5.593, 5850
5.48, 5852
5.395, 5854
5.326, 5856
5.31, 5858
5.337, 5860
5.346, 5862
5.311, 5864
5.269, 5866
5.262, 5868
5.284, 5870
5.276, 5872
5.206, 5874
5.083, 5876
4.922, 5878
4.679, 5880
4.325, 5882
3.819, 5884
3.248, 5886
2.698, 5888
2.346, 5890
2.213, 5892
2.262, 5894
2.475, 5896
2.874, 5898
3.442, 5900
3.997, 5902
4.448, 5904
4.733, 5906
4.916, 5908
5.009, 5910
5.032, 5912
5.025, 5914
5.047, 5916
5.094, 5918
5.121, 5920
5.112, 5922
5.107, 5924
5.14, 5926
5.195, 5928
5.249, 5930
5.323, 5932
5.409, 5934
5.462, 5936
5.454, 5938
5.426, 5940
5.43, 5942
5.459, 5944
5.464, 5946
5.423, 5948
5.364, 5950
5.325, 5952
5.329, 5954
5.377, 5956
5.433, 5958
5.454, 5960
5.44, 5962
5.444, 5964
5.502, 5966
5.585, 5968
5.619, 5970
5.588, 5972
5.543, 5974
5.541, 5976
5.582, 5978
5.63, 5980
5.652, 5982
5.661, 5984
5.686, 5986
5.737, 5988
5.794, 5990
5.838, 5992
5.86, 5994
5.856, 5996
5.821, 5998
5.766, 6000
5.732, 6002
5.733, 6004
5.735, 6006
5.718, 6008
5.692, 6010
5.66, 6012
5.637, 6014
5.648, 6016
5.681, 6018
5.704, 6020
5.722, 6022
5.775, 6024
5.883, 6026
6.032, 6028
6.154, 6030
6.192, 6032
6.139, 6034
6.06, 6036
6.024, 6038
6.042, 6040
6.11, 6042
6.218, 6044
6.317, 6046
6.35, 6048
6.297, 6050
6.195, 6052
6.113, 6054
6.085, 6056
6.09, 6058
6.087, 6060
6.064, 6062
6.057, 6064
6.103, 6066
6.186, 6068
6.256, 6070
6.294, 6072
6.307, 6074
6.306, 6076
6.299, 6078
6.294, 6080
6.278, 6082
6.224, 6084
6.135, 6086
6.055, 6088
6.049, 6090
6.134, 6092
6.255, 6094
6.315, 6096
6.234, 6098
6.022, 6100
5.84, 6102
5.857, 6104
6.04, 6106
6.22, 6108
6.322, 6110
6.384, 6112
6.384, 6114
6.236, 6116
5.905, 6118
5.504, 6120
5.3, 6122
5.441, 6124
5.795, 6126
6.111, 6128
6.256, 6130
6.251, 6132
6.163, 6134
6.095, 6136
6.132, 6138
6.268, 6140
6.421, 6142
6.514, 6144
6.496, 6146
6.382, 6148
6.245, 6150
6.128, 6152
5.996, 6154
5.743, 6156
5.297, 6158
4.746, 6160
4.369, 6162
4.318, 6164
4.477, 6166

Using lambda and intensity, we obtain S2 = -0.178 mag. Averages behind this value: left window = 4.08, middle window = 5.58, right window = 6.05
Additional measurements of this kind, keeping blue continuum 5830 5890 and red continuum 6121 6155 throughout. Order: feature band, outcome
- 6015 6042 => -0.03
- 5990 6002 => -0.03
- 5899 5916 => 0.16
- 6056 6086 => -0.05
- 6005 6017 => 0.00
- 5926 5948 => 0.01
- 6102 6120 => -0.02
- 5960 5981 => 0.00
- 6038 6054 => -0.07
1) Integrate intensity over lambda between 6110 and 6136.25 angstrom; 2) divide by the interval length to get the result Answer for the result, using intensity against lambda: 6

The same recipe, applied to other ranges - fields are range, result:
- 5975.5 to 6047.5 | 5.84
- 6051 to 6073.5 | 6.14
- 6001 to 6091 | 6.04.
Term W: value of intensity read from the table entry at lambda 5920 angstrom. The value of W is 5.121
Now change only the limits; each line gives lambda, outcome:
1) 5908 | 4.916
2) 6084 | 6.224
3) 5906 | 4.733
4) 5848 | 5.722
